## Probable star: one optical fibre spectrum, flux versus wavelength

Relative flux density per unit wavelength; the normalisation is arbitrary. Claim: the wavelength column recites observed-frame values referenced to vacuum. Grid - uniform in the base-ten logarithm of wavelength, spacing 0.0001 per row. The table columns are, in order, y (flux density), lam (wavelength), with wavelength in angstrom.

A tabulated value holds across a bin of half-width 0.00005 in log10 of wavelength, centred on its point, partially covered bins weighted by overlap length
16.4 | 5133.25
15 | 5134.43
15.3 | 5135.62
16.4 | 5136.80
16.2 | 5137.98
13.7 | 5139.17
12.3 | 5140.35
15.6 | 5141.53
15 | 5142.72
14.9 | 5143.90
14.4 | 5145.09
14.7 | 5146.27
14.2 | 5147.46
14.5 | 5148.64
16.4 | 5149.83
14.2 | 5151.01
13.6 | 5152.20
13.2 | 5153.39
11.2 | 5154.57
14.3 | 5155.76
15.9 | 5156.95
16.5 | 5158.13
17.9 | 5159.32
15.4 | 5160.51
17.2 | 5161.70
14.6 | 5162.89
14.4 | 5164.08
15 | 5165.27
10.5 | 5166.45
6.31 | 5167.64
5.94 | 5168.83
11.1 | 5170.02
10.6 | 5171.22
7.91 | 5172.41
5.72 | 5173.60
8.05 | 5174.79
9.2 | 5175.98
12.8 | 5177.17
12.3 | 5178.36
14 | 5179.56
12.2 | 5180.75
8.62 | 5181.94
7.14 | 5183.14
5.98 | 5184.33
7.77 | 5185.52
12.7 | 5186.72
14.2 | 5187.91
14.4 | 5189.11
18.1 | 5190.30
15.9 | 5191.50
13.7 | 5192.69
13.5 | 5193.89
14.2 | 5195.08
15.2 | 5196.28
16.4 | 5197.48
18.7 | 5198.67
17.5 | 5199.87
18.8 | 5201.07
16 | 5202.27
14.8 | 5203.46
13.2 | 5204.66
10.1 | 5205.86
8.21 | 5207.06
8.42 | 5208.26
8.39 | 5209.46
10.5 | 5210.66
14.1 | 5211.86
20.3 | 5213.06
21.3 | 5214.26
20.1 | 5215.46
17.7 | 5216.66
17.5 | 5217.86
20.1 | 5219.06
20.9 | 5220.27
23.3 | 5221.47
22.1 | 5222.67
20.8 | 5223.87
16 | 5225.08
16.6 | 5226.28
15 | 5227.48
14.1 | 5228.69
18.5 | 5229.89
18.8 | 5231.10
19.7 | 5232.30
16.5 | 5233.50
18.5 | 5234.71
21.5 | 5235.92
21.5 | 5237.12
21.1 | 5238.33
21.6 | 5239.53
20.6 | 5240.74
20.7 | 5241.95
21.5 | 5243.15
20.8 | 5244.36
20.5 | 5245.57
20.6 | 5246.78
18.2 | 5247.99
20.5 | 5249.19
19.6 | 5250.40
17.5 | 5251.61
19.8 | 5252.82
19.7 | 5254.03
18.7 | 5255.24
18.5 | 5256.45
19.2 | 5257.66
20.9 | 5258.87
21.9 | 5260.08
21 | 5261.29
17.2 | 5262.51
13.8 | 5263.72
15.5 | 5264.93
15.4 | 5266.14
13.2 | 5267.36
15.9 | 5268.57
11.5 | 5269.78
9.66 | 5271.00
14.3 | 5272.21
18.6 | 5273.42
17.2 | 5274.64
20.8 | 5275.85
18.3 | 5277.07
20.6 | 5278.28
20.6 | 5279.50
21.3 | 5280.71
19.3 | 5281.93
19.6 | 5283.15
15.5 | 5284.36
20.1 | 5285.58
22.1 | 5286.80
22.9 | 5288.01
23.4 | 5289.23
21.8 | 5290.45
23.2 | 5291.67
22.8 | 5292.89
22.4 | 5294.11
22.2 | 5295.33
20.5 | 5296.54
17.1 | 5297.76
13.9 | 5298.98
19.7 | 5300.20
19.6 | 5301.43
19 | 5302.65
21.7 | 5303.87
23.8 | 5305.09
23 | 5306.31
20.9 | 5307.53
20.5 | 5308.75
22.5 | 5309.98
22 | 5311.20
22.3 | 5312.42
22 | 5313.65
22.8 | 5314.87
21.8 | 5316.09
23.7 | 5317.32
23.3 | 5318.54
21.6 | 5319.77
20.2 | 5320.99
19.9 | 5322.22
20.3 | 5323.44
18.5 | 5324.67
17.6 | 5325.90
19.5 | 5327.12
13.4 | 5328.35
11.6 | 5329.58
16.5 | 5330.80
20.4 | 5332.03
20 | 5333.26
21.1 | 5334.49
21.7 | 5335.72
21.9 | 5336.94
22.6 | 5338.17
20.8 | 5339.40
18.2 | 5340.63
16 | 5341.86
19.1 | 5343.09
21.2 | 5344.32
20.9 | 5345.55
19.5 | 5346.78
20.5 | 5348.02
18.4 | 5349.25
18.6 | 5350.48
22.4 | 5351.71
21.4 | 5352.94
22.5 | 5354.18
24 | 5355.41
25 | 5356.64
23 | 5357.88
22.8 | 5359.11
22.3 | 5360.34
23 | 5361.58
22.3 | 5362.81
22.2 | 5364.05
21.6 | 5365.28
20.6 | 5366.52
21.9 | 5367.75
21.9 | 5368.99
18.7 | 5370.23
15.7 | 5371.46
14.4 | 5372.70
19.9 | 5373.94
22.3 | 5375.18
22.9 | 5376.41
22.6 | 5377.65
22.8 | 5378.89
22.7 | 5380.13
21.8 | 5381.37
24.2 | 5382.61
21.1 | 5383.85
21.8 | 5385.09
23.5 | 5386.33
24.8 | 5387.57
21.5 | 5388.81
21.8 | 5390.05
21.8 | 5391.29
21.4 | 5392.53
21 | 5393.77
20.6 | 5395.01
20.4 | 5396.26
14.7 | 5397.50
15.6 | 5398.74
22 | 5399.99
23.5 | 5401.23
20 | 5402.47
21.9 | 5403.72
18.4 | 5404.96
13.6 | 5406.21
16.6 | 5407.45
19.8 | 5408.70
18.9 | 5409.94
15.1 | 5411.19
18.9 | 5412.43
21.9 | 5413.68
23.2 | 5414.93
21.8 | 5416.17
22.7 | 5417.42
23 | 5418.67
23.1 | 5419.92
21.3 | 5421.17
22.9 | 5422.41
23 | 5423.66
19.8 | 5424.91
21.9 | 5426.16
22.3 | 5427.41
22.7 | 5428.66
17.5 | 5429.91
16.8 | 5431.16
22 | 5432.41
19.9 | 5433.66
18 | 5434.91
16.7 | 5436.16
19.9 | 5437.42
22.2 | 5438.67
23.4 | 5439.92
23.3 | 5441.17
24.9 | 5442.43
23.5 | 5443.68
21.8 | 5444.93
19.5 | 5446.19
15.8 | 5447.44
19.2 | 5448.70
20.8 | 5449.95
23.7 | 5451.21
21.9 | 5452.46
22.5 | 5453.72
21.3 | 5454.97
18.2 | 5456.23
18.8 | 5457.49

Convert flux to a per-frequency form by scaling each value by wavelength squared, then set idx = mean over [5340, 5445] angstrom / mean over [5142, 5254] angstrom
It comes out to 1.46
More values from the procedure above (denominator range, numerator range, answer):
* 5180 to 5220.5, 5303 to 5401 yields 1.55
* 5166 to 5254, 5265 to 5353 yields 1.31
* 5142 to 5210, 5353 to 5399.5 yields 1.79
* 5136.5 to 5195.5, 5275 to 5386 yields 1.72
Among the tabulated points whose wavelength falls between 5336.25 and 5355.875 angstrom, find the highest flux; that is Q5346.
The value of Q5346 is 24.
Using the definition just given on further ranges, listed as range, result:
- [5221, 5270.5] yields 23.3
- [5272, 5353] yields 23.8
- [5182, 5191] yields 18.1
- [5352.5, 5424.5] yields 25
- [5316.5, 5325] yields 23.7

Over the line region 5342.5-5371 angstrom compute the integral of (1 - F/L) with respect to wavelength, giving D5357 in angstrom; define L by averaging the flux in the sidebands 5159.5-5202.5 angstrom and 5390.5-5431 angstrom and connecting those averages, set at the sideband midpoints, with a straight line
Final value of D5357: -4.5 angstrom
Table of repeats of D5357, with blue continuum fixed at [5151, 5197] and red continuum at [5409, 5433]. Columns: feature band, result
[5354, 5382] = -3.64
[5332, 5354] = -2.48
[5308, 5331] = -3.54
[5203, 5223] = -3.09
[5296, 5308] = -2.20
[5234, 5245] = -4.66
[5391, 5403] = 0.05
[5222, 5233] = -2.93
